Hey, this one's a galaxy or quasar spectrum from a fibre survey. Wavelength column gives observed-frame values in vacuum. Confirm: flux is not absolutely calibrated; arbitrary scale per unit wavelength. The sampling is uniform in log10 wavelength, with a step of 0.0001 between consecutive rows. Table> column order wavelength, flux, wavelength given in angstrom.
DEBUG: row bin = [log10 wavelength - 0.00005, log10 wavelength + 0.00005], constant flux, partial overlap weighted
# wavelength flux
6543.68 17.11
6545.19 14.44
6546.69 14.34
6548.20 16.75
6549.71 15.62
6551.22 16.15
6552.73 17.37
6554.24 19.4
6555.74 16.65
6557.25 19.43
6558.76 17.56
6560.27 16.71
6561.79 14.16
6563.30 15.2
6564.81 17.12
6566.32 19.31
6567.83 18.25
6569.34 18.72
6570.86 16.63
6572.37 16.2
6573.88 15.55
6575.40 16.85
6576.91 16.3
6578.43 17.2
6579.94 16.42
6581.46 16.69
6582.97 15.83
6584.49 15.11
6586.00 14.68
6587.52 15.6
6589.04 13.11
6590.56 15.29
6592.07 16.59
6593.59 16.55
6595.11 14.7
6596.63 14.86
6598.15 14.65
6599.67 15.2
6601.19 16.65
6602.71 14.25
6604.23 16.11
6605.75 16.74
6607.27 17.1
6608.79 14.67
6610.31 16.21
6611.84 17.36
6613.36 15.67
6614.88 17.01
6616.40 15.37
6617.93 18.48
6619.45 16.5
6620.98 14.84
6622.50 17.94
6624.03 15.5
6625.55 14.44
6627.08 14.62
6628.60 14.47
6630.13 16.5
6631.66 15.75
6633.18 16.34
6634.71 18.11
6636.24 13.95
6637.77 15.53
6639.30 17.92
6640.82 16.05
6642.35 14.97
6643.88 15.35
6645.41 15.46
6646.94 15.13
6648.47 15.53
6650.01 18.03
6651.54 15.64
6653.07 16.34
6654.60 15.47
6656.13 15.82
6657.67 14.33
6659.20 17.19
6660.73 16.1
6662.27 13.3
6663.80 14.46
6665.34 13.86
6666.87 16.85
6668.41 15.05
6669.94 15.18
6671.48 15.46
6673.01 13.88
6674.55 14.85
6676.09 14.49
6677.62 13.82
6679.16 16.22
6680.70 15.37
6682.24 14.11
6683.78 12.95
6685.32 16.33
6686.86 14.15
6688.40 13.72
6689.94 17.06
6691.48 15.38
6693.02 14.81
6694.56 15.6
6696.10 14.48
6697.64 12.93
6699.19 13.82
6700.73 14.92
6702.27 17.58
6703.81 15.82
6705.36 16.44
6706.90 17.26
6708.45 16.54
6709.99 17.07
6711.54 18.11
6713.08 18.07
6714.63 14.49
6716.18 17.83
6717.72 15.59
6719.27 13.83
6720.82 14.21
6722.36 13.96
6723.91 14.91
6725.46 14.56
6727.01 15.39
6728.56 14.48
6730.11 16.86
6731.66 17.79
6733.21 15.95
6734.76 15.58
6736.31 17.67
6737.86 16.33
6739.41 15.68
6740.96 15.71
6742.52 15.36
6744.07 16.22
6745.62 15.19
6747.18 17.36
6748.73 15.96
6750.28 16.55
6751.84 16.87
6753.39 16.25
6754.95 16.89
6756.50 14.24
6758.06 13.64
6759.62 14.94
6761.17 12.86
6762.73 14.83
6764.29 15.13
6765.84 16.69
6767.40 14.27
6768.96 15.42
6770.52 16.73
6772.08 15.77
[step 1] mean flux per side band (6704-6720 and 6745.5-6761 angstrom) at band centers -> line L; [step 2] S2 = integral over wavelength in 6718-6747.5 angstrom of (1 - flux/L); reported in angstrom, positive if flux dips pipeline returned 0.9 angstrom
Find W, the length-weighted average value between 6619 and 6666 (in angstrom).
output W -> 15.7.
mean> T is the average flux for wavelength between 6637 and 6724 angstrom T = 15.4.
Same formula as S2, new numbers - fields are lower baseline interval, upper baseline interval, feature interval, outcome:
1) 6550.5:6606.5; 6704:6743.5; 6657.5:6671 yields 0.8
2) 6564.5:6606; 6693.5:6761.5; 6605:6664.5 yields 0.3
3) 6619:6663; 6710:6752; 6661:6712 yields 2.1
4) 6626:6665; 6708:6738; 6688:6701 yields 0.9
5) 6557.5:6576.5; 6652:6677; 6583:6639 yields 1.2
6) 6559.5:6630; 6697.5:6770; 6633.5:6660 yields 0.0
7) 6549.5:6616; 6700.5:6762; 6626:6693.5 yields 3.1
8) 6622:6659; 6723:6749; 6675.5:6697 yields 1.3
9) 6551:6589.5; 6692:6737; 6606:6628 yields 0.3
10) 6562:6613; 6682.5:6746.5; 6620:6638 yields 0.3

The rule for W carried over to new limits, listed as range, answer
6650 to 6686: 15.2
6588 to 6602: 15.3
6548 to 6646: 16.2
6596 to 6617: 15.9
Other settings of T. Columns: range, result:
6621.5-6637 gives 15.8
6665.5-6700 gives 14.8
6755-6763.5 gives 14.3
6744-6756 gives 16.4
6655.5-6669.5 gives 15.2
